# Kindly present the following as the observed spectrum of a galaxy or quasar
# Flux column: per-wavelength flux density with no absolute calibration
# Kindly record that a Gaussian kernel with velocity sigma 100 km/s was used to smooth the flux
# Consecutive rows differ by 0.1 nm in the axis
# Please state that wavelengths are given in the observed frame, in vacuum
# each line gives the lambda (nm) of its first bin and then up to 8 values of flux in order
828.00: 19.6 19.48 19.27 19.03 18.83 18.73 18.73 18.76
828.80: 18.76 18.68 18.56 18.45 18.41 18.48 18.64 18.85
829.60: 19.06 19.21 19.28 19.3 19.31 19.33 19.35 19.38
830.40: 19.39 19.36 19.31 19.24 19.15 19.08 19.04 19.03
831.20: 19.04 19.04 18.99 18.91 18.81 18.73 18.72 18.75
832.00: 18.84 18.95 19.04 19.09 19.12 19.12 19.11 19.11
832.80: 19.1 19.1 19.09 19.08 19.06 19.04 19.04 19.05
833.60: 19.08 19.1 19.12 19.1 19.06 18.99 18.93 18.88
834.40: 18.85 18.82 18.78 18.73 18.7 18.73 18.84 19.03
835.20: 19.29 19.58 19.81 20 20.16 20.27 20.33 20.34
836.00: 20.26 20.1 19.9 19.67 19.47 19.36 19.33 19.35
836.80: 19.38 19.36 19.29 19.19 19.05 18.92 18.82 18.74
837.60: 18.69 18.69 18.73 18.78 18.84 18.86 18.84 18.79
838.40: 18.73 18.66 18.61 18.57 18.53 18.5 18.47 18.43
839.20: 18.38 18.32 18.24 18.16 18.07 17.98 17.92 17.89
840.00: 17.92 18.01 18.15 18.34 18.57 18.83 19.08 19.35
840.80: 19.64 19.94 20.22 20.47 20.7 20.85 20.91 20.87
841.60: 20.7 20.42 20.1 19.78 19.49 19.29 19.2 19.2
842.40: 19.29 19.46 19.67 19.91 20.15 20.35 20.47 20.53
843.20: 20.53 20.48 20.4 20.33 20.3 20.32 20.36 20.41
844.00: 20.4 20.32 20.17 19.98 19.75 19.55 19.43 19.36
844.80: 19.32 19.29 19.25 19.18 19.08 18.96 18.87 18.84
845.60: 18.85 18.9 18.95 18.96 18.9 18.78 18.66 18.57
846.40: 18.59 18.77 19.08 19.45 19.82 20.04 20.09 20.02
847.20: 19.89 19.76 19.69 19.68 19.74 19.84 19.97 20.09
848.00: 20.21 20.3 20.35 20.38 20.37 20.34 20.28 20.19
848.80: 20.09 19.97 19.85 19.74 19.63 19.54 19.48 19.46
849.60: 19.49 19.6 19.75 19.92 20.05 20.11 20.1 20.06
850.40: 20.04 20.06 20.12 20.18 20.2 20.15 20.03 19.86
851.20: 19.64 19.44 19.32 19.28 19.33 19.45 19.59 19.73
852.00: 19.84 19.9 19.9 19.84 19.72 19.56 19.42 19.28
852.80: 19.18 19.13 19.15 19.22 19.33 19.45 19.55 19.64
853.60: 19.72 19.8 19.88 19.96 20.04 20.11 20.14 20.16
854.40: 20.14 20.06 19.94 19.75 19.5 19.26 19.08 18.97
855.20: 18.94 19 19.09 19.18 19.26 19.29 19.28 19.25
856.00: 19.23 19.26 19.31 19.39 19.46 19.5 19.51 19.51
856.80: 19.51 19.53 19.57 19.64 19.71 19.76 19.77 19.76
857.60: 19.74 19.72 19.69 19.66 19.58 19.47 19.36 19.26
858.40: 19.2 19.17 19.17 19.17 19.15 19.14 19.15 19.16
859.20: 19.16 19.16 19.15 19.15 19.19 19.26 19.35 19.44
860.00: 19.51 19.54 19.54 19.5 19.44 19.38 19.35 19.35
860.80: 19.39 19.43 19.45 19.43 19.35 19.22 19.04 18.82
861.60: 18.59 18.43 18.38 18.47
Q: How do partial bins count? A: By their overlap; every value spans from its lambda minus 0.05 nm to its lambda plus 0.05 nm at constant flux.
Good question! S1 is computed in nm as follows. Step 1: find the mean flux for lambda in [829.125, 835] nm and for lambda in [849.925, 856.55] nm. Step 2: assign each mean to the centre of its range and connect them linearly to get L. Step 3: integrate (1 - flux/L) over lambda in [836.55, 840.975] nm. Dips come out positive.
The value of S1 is 0.114 nm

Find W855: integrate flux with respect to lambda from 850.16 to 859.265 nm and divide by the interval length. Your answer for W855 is 19.6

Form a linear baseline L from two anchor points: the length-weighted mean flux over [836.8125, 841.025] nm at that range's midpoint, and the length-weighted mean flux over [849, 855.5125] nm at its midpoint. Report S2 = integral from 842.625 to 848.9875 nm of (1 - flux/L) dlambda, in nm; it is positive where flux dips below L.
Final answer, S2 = -0.182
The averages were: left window 18.7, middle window 19.7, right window 19.7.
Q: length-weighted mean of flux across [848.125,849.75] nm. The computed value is 19.9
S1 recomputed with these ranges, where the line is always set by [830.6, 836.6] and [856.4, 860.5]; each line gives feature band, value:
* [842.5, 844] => -0.08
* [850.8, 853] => -0.03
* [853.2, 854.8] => -0.04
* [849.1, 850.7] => -0.04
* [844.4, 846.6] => 0.03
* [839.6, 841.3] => 0.03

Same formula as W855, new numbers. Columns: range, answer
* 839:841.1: 18.6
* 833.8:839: 19.2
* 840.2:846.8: 19.6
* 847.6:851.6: 19.9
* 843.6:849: 19.6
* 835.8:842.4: 19.2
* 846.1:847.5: 19.4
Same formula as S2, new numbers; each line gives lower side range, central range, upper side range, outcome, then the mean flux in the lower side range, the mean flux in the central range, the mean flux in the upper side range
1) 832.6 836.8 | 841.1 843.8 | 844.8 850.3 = -0.09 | 19.3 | 20.2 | 19.6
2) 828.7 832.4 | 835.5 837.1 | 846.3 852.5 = -0.04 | 19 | 19.8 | 19.8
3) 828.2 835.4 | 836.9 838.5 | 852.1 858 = 0.02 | 19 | 18.9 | 19.5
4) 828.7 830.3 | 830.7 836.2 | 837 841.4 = -0.08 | 18.9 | 19.2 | 18.8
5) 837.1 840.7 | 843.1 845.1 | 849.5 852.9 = -0.10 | 18.5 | 20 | 19.7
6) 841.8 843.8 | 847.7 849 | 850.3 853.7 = -0.03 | 20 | 20.2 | 19.7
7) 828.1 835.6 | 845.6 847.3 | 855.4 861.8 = 0.00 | 19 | 19.2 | 19.3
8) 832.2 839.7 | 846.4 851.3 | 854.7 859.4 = -0.16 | 19.1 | 19.9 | 19.4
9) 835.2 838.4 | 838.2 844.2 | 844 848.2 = 0.00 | 19.4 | 19.4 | 19.5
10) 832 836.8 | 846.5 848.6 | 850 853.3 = -0.04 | 19.3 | 19.9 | 19.7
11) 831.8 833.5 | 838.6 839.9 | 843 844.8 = 0.09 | 19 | 18.3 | 20.1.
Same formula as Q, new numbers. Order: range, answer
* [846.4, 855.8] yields 19.7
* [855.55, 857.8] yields 19.5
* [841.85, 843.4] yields 19.9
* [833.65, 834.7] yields 19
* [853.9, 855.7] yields 19.6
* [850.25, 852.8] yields 19.7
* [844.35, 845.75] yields 19.2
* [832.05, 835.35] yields 19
